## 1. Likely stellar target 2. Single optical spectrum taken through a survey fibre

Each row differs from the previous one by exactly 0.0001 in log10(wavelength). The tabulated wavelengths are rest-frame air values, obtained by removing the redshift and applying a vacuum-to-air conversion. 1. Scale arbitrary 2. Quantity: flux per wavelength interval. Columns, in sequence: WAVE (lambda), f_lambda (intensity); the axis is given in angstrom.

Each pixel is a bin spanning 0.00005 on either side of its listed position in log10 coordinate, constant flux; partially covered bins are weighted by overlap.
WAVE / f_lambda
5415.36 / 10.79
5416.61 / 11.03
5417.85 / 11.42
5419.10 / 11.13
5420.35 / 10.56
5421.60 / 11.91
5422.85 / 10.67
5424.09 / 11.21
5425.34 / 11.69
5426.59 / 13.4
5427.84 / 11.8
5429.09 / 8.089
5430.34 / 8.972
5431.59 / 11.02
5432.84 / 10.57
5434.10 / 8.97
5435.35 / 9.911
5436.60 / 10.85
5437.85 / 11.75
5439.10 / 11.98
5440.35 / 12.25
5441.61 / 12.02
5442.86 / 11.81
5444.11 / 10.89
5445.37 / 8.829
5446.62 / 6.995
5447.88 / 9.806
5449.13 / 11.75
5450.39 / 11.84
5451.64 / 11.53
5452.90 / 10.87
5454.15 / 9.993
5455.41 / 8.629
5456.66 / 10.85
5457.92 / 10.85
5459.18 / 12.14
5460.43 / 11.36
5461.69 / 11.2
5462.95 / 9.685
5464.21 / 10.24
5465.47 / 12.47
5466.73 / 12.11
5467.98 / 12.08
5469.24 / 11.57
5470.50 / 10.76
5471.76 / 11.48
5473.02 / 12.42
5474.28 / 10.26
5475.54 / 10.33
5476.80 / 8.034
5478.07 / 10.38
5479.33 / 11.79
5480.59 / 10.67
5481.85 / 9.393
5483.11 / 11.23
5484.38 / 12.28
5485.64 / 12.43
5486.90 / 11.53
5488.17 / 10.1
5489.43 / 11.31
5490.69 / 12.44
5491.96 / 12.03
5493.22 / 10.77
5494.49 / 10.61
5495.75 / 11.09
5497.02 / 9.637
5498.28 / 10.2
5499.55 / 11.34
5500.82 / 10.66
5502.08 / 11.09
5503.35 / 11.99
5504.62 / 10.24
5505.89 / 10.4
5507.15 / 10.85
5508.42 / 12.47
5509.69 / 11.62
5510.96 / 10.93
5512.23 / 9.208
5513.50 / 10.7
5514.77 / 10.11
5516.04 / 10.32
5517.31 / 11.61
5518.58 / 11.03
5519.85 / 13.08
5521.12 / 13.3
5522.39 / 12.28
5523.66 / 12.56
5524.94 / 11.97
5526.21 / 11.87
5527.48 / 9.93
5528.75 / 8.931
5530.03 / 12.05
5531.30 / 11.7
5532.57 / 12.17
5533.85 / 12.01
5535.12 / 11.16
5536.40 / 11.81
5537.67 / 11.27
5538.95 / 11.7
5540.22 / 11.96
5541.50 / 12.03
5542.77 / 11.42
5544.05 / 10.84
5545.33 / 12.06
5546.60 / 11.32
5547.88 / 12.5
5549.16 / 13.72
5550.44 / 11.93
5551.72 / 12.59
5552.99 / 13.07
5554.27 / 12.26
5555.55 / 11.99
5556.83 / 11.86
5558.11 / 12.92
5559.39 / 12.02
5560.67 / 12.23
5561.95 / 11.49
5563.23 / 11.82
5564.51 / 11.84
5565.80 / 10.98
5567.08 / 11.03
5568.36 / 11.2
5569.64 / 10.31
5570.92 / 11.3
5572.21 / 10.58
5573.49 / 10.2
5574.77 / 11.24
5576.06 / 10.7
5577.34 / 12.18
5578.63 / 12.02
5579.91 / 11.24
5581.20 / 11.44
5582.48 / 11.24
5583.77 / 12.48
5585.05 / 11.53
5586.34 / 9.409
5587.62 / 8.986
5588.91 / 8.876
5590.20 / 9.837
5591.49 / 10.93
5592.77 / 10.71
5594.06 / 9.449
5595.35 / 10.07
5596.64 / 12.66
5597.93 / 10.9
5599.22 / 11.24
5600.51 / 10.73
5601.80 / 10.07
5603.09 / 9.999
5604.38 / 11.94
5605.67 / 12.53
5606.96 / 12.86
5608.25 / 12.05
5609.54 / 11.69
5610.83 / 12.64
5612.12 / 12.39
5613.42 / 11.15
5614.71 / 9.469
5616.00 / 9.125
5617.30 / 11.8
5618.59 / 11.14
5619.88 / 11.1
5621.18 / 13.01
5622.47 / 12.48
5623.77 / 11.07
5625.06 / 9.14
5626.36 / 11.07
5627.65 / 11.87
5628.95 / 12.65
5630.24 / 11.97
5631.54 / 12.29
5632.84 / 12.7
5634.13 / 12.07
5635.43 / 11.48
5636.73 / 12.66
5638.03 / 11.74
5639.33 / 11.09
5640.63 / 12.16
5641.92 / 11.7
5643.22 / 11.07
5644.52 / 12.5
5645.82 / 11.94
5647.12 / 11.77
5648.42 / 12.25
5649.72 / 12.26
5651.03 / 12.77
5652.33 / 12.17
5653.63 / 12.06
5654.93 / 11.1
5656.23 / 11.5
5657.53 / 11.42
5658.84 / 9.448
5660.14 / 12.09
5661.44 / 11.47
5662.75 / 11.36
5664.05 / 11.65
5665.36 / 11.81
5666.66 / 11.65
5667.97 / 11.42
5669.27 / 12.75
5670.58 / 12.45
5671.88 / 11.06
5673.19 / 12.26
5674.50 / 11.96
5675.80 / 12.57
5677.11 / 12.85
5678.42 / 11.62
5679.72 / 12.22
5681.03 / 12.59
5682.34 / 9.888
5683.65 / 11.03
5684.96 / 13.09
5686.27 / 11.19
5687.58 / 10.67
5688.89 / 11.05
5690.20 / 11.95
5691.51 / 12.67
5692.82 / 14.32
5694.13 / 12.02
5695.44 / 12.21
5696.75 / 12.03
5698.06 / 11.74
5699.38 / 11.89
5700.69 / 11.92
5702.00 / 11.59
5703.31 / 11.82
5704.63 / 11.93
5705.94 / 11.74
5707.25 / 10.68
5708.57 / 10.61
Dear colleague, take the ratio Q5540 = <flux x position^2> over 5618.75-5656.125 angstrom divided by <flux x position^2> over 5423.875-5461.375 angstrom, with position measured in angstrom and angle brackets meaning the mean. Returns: 1.2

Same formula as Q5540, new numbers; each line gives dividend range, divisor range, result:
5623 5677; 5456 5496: 1.13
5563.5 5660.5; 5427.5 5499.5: 1.11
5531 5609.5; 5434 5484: 1.10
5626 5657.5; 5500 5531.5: 1.11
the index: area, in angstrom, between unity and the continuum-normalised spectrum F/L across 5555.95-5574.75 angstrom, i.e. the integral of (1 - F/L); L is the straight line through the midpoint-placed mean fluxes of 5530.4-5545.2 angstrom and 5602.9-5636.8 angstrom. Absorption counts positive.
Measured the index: 0.4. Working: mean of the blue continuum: 11.7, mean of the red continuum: 11.6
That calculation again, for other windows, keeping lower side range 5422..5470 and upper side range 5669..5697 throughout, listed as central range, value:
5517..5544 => -1.0 angstrom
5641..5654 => -0.2 angstrom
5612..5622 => 0.5 angstrom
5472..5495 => 0.1 angstrom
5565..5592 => 1.5 angstrom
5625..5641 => -0.1 angstrom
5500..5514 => 0.3 angstrom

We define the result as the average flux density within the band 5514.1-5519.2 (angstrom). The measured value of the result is 10.8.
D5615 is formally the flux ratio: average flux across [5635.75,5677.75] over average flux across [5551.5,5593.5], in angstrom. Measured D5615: 1.1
